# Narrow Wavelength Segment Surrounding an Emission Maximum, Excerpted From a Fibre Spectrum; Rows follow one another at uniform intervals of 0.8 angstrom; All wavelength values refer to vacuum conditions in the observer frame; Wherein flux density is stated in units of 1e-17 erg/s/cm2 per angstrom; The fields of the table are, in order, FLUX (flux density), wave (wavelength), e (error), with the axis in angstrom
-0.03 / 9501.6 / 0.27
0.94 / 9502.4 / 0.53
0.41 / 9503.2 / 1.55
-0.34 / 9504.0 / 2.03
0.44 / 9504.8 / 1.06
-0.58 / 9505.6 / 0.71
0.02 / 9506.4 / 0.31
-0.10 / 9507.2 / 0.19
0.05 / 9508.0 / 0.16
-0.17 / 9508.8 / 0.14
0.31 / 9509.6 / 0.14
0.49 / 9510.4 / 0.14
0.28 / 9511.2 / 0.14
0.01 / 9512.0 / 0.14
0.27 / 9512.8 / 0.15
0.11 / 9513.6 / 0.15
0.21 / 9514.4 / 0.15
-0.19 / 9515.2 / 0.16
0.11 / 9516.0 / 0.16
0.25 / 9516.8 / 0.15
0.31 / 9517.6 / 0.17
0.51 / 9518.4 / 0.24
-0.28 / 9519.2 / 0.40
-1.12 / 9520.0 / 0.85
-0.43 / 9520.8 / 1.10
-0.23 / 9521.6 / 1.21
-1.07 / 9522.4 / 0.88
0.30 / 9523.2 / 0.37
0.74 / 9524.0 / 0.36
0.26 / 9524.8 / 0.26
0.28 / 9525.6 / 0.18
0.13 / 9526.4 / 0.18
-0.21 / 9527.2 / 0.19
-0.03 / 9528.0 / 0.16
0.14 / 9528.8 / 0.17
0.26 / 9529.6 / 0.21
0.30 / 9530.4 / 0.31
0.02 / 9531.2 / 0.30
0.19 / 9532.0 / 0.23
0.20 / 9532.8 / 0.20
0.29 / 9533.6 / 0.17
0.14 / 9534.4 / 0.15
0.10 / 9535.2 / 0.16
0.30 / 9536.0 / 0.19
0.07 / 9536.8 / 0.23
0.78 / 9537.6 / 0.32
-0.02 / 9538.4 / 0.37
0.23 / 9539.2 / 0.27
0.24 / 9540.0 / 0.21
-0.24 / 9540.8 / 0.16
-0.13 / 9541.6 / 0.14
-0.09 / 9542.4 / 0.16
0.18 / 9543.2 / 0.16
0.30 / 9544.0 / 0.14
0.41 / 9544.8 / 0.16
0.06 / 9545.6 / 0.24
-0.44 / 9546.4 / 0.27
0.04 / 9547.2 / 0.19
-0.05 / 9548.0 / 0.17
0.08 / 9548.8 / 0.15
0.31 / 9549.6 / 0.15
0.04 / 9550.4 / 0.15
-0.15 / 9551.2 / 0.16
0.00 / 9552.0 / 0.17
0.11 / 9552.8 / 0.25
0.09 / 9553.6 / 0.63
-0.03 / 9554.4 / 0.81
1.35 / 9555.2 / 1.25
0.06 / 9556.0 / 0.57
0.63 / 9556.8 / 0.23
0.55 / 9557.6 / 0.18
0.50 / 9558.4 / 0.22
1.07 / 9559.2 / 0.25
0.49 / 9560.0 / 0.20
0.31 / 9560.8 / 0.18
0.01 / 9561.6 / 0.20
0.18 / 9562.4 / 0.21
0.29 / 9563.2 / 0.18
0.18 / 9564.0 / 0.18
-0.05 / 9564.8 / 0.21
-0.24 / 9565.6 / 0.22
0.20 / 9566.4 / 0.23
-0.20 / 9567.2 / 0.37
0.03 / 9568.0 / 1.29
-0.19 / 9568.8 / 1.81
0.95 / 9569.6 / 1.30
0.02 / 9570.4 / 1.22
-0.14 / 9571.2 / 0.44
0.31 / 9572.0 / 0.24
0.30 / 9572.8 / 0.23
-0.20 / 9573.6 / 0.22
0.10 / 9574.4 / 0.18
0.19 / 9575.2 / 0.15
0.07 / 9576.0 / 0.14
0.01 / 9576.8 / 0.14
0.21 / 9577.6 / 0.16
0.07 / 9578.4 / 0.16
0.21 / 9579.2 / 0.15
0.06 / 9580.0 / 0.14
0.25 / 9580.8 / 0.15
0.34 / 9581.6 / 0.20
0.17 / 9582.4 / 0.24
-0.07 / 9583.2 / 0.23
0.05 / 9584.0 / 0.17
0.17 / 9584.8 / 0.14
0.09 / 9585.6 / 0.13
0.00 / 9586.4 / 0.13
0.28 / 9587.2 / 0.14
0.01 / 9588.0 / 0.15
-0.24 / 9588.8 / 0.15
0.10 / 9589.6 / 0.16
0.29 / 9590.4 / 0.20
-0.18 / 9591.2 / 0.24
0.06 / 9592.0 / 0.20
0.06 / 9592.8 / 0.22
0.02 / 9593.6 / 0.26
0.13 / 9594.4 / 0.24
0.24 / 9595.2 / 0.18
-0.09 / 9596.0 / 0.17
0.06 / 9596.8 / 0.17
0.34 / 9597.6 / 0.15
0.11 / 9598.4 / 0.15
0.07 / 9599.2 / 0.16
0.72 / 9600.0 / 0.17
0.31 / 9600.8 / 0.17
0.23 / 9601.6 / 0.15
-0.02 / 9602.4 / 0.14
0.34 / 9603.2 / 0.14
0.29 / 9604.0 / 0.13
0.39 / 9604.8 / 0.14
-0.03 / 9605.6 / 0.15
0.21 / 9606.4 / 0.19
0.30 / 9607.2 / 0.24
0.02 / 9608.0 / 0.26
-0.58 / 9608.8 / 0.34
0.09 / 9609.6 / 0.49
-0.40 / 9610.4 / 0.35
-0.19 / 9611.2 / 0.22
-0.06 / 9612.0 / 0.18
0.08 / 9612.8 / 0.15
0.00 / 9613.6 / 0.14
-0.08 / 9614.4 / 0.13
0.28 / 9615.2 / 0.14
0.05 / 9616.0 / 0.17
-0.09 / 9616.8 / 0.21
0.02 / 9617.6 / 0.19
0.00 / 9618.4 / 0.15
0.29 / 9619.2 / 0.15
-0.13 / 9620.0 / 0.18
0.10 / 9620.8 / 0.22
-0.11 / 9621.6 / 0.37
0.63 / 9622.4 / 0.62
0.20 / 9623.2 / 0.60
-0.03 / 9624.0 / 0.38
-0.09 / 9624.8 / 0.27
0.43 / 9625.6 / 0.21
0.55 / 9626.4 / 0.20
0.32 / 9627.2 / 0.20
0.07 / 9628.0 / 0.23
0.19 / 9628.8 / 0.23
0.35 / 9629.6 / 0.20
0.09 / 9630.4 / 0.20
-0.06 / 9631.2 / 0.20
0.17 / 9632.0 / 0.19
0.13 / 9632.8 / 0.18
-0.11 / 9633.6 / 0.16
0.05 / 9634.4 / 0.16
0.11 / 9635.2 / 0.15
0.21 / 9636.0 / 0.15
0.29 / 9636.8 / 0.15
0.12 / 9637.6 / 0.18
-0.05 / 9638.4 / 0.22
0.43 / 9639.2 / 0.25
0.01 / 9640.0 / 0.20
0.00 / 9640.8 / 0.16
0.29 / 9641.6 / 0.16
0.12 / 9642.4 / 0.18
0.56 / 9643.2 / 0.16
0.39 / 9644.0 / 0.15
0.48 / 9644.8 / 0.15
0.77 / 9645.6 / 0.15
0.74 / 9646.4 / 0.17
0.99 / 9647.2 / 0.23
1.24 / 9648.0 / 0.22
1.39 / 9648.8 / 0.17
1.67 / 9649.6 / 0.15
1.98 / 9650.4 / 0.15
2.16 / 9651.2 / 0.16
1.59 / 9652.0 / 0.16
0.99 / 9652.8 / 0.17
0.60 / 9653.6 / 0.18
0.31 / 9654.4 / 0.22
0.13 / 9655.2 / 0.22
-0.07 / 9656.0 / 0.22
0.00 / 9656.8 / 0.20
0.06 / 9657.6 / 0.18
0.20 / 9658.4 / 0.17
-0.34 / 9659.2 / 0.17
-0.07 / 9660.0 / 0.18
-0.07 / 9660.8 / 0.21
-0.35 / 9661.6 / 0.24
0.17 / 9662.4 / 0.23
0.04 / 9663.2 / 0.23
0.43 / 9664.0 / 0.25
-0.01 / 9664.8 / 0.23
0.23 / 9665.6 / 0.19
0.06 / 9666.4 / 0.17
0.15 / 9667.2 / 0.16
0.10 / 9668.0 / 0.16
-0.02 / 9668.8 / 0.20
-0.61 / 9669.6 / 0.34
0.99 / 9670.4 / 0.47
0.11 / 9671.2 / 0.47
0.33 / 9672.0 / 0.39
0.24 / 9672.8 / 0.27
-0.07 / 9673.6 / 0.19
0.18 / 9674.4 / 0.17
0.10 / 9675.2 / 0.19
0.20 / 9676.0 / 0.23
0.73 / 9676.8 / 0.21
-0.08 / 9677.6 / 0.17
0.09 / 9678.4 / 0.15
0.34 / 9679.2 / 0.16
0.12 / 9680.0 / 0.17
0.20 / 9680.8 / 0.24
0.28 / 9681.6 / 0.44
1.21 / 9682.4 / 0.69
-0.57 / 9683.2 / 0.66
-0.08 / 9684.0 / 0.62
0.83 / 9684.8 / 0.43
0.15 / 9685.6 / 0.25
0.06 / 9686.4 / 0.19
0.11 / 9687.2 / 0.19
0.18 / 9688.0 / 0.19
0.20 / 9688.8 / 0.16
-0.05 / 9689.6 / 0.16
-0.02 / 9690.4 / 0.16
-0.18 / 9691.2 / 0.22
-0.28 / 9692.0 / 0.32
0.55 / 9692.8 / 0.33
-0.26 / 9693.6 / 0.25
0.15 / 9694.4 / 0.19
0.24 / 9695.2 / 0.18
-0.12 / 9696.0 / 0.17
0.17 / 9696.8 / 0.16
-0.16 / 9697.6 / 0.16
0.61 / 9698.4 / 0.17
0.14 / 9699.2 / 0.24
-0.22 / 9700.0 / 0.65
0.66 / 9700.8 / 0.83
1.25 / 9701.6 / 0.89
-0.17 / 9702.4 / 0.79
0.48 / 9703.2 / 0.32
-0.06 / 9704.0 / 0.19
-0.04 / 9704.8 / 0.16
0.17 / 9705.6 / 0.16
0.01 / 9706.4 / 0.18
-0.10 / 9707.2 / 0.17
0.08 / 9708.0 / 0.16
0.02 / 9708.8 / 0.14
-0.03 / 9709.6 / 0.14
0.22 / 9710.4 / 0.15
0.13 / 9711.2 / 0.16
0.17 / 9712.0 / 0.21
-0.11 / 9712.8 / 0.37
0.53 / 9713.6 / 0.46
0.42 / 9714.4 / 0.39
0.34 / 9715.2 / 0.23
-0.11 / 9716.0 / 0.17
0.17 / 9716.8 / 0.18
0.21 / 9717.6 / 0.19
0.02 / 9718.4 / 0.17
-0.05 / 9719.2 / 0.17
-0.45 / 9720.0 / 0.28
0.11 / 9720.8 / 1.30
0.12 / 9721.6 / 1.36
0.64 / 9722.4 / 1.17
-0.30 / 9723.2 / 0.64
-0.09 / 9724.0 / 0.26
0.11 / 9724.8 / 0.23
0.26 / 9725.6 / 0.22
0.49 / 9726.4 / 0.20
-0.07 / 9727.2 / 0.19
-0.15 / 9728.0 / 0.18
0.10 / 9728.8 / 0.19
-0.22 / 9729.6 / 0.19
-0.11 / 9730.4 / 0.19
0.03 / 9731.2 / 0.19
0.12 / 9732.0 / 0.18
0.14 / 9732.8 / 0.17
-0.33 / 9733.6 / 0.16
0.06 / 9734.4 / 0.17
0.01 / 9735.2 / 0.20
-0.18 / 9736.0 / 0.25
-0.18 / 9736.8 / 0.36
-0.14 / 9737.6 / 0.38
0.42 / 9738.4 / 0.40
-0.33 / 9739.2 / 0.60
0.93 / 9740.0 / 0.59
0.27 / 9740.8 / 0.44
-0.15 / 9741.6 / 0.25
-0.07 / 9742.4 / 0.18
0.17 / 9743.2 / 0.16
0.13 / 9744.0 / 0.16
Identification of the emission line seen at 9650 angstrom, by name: [O III]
